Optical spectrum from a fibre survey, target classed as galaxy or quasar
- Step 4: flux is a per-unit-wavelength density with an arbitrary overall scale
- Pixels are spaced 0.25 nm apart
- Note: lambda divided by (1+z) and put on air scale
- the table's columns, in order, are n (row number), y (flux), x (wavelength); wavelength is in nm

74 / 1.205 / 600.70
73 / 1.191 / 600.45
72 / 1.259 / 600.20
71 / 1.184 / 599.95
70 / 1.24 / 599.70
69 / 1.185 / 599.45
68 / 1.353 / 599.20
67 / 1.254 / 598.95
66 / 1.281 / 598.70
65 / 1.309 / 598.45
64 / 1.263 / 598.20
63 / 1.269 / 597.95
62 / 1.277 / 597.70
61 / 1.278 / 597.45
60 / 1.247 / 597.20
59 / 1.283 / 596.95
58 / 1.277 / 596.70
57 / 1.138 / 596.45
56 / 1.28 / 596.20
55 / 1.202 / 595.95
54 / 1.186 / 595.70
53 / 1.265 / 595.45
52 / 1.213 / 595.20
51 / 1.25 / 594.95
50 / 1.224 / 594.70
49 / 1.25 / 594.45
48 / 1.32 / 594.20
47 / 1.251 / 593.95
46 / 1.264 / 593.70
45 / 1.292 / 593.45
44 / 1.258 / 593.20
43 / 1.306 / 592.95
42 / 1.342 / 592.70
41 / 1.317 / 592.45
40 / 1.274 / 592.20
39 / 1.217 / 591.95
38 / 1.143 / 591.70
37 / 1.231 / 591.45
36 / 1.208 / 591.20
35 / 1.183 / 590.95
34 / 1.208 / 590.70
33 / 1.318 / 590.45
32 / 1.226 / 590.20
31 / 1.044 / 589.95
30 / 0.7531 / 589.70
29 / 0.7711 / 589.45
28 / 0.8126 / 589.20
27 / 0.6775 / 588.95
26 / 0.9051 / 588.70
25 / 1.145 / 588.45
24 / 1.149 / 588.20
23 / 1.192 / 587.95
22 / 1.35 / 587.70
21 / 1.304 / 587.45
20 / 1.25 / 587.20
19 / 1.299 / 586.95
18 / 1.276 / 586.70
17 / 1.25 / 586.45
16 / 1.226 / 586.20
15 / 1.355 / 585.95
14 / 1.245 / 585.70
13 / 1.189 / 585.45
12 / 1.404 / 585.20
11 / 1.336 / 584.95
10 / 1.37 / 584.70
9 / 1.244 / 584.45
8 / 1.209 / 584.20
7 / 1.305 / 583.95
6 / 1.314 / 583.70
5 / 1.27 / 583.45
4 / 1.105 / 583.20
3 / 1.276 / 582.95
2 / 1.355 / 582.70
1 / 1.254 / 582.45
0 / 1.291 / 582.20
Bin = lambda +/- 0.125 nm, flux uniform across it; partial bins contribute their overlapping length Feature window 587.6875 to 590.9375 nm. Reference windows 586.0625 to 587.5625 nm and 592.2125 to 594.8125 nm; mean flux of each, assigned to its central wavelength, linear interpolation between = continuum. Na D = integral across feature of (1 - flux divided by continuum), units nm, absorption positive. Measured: 0.60 nm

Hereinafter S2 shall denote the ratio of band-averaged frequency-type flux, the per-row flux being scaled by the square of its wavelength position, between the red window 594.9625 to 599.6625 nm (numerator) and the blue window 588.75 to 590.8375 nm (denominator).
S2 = 1.32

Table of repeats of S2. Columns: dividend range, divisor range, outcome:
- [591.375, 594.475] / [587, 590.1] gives 1.24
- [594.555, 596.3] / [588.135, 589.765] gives 1.43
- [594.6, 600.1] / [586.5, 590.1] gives 1.20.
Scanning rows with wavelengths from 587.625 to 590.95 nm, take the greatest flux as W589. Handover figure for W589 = 1.35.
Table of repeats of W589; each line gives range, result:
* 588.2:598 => 1.342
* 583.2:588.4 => 1.404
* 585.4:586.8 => 1.355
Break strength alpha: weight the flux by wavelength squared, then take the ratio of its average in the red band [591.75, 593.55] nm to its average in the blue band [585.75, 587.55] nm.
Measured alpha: 1.0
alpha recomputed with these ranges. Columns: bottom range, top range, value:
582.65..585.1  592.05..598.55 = 1.03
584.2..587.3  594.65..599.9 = 1.01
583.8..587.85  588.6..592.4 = 0.85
